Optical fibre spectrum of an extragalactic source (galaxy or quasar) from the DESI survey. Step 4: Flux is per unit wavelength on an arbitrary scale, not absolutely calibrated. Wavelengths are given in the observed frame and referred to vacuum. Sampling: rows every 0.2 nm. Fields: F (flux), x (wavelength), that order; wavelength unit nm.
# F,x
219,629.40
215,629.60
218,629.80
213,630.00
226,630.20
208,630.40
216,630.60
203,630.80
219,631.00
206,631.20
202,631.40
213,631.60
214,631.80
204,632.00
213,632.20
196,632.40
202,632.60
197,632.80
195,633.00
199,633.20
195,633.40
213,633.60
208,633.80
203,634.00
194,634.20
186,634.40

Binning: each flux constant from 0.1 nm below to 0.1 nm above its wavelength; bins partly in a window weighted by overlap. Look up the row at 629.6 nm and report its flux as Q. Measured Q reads 215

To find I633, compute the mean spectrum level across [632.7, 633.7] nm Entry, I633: 200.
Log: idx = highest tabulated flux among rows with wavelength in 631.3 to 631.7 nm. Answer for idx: 213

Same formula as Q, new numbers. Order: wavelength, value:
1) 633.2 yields 199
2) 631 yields 219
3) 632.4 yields 196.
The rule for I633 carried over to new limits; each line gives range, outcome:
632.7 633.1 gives 196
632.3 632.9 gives 198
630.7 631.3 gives 209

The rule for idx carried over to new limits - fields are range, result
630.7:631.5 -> 219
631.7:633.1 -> 214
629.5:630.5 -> 226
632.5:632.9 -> 202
